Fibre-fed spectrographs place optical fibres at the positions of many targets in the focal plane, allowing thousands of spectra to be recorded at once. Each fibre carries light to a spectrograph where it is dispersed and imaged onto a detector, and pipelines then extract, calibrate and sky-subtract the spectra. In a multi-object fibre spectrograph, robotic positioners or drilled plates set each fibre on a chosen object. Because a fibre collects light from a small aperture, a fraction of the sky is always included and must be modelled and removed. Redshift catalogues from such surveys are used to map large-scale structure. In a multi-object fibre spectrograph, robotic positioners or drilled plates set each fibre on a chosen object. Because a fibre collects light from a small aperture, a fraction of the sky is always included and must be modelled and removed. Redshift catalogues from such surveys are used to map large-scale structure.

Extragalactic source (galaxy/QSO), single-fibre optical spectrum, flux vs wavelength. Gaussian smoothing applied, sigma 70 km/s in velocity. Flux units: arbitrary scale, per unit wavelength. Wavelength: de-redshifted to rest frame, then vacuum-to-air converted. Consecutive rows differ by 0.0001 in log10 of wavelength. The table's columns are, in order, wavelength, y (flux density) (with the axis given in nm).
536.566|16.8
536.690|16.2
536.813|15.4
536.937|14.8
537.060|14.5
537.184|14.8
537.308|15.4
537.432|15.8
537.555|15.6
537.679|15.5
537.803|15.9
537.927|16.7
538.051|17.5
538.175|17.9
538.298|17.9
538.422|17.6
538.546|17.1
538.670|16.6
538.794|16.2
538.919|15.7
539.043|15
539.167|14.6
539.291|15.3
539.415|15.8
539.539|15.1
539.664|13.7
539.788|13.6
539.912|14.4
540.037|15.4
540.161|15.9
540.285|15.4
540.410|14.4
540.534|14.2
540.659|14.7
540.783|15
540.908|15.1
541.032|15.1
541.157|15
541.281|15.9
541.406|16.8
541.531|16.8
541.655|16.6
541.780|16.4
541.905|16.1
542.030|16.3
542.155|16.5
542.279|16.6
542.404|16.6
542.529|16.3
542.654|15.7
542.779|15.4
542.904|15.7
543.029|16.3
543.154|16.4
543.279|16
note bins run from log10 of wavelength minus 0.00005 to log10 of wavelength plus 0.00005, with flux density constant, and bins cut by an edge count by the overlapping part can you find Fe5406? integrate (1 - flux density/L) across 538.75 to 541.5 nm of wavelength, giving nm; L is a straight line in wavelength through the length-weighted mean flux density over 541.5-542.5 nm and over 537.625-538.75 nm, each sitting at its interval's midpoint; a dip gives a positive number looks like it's 0.264 nm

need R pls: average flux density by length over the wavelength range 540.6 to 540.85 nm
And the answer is 14.9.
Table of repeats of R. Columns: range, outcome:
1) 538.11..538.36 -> 18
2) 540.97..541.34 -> 15.3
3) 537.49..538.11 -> 16.2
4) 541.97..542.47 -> 16.5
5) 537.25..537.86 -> 15.6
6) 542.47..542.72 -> 16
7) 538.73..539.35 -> 15.4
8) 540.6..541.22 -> 15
